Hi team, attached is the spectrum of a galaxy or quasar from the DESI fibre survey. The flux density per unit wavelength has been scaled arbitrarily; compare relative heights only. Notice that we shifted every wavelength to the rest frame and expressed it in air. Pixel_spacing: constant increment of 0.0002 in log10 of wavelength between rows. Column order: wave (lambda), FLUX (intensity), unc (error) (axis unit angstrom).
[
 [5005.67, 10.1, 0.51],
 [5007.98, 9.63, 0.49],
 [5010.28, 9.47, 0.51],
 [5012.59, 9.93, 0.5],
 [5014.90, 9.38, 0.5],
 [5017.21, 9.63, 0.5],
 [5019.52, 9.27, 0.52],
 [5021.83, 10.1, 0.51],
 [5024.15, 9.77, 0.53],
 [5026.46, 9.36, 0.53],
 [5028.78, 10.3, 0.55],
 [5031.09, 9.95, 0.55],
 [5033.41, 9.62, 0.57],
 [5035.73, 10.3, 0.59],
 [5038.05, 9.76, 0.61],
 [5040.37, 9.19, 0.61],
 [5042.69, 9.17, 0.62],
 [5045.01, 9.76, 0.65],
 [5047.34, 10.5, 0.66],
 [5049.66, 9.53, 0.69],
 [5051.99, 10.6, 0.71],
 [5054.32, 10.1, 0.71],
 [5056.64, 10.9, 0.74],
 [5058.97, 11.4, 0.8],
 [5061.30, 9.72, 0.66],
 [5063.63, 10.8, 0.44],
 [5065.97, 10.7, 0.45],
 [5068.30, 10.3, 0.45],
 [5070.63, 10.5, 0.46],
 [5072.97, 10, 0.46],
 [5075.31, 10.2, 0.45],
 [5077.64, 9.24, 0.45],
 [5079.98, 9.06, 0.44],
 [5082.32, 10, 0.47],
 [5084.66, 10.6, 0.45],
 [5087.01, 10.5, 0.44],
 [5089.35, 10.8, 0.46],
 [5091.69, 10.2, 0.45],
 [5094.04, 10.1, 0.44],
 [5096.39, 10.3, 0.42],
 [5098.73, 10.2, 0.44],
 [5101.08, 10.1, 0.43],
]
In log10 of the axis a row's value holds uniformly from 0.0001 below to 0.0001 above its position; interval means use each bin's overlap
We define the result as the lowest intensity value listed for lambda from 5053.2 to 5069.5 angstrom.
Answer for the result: 9.72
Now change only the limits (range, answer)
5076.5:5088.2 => 9.06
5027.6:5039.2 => 9.62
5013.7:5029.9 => 9.27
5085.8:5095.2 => 10.1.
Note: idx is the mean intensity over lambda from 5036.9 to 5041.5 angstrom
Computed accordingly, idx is 9.48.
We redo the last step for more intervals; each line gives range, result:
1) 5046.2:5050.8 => 10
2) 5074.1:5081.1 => 9.51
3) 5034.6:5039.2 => 10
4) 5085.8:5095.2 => 10.4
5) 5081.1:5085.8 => 10.3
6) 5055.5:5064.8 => 10.7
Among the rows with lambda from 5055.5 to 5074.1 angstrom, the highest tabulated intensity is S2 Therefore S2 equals 11.4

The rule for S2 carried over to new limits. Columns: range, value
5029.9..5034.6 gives 9.95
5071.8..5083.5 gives 10.2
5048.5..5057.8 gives 10.9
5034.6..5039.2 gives 10.3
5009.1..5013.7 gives 9.93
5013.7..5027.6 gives 10.1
